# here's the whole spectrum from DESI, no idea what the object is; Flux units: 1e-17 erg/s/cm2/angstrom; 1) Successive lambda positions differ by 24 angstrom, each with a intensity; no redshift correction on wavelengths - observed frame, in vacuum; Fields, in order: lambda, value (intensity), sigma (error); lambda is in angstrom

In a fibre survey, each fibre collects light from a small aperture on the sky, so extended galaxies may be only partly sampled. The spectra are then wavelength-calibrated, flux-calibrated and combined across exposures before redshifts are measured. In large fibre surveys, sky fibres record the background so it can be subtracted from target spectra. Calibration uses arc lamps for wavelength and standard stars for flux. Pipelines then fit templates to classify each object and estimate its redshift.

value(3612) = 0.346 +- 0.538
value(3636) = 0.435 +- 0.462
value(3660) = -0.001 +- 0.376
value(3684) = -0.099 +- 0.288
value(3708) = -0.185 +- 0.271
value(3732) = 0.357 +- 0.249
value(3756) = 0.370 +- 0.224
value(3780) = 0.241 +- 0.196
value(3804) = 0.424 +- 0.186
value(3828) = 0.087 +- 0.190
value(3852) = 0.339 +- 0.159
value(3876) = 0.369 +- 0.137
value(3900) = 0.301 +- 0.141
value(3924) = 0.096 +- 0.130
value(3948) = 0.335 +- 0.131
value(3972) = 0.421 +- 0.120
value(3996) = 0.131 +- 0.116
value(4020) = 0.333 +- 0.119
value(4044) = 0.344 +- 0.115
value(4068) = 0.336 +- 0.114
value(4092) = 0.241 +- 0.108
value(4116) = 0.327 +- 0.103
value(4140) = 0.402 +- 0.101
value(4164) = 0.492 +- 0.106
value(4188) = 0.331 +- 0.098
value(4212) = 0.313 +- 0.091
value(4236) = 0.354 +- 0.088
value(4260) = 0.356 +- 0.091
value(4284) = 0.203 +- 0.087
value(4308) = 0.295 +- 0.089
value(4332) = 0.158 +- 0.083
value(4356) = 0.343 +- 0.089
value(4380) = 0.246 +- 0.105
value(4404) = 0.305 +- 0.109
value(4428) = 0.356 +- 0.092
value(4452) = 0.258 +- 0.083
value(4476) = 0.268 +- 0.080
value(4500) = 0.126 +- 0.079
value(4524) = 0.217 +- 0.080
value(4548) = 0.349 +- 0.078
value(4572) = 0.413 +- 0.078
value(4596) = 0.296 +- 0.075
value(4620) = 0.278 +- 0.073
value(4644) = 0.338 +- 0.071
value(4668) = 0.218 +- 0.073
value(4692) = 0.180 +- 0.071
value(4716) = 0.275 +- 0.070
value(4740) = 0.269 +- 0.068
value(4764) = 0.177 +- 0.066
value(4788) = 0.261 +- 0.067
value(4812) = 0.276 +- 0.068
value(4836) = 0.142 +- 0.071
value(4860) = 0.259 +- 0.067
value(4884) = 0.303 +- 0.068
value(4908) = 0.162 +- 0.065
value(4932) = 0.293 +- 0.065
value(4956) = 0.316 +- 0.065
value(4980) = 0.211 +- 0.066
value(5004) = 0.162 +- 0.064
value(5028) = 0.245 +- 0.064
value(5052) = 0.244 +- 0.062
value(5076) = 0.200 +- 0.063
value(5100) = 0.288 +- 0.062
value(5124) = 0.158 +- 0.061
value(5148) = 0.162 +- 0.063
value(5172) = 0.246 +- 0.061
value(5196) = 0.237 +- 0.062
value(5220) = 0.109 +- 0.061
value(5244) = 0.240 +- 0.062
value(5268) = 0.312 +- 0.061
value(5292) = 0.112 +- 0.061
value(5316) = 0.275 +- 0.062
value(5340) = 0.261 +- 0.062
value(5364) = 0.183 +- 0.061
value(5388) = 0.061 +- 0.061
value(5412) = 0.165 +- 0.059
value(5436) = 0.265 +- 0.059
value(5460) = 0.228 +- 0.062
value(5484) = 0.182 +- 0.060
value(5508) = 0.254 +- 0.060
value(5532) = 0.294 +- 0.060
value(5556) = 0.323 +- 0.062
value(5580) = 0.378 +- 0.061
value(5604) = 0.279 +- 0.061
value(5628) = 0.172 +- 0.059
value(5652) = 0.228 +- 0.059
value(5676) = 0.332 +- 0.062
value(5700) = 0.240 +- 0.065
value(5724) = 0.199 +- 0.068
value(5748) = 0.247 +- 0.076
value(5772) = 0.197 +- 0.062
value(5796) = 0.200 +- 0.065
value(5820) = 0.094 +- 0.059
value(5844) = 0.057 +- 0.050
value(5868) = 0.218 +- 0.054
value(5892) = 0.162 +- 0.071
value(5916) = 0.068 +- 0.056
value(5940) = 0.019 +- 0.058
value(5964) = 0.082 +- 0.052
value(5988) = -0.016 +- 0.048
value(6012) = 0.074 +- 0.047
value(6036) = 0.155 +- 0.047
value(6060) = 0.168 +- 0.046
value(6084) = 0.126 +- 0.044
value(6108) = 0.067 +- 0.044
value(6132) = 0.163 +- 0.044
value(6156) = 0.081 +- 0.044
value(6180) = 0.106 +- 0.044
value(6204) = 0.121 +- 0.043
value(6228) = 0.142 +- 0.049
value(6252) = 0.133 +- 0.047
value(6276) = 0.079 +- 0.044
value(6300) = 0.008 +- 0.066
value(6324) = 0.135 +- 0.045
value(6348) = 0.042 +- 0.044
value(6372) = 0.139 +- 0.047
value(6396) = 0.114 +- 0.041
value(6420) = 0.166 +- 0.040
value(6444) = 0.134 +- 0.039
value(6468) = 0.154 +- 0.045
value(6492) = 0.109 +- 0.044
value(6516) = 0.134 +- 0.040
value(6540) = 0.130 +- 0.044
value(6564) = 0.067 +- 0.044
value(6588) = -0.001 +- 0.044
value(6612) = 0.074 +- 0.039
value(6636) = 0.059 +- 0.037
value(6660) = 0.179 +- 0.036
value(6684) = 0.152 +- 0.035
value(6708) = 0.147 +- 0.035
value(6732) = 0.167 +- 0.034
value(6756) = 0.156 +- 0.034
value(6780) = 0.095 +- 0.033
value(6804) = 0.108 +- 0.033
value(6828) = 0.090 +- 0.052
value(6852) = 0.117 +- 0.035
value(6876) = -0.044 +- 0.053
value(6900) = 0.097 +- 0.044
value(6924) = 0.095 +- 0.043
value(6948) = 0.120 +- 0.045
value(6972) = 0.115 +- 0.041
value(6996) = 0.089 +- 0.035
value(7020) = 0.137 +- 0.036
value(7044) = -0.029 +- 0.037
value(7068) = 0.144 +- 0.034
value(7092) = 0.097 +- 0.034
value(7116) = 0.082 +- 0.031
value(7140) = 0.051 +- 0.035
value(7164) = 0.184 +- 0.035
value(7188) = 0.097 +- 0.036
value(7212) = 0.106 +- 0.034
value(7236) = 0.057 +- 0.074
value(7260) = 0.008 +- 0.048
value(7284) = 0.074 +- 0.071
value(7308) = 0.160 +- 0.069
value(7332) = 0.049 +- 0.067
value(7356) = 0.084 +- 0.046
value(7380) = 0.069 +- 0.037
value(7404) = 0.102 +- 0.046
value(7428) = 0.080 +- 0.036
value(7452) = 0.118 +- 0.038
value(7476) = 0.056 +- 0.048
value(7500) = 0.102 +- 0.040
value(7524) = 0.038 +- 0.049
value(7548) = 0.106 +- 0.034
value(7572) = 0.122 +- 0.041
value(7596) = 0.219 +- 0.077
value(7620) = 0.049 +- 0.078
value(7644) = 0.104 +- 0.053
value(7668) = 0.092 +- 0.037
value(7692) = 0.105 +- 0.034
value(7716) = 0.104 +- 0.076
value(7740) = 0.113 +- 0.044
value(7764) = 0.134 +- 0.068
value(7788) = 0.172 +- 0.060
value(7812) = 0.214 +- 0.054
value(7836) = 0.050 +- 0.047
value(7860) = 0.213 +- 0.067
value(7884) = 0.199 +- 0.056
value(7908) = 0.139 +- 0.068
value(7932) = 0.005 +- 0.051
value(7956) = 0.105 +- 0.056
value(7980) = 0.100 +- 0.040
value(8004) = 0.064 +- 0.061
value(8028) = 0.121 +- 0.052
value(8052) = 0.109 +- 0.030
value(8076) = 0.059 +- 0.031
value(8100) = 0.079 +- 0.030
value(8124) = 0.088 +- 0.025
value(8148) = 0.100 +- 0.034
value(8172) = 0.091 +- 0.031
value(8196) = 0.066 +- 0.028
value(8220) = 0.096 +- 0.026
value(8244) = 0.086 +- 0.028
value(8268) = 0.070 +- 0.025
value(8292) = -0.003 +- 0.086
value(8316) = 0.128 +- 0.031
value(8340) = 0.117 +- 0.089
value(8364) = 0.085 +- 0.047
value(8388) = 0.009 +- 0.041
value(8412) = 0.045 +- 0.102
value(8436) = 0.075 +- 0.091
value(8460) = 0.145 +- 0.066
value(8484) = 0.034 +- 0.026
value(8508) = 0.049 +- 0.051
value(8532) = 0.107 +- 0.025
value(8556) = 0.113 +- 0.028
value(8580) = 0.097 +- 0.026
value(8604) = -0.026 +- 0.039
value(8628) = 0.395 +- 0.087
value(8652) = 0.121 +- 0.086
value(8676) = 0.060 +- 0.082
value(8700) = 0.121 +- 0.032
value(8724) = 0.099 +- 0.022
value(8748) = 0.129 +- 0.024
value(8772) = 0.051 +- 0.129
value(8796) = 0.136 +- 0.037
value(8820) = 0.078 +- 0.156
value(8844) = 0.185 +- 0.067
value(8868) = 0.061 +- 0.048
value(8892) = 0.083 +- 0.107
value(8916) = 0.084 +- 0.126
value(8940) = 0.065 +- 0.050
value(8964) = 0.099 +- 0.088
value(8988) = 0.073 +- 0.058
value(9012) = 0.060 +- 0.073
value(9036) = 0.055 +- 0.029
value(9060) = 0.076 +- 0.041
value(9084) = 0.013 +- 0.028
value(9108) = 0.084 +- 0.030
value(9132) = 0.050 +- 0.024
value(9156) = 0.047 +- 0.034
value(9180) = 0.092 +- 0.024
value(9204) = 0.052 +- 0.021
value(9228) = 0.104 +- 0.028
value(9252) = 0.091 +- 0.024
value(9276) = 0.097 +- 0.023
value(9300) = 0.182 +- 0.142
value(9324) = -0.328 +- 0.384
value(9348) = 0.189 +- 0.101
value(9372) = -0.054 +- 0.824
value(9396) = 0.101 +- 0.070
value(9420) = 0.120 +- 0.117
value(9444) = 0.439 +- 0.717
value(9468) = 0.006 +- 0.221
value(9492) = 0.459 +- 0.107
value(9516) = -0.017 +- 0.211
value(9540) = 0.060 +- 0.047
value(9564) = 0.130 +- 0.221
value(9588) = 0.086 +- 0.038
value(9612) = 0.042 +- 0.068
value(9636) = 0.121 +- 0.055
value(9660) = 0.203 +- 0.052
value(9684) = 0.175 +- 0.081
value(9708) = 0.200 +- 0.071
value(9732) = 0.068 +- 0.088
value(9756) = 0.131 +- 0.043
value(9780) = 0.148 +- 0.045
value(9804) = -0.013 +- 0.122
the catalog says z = 1.532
